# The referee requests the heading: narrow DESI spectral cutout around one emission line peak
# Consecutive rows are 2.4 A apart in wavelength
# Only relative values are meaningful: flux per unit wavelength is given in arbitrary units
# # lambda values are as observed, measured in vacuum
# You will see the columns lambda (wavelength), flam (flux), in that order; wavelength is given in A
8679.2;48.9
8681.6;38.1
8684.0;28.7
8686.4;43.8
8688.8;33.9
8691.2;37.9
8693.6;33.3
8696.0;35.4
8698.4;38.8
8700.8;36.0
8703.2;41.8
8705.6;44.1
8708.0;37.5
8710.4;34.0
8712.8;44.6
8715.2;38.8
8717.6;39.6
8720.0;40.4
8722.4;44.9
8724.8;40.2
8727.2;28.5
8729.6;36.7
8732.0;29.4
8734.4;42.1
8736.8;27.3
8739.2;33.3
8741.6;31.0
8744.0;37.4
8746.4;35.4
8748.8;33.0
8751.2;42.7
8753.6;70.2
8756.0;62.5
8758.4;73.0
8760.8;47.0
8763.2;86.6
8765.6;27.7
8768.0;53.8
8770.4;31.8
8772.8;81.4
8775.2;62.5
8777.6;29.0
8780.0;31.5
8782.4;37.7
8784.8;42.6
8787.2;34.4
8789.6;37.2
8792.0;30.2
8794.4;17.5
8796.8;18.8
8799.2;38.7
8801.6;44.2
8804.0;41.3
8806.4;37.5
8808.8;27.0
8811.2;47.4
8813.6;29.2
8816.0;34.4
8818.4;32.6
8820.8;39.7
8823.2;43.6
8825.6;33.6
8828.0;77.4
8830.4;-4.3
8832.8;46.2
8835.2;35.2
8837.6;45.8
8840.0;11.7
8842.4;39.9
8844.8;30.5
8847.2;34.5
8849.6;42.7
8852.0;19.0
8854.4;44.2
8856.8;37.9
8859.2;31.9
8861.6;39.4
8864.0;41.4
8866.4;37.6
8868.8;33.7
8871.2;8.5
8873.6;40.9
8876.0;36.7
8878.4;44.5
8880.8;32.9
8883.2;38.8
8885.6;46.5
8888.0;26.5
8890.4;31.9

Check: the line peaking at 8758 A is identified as [S II]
